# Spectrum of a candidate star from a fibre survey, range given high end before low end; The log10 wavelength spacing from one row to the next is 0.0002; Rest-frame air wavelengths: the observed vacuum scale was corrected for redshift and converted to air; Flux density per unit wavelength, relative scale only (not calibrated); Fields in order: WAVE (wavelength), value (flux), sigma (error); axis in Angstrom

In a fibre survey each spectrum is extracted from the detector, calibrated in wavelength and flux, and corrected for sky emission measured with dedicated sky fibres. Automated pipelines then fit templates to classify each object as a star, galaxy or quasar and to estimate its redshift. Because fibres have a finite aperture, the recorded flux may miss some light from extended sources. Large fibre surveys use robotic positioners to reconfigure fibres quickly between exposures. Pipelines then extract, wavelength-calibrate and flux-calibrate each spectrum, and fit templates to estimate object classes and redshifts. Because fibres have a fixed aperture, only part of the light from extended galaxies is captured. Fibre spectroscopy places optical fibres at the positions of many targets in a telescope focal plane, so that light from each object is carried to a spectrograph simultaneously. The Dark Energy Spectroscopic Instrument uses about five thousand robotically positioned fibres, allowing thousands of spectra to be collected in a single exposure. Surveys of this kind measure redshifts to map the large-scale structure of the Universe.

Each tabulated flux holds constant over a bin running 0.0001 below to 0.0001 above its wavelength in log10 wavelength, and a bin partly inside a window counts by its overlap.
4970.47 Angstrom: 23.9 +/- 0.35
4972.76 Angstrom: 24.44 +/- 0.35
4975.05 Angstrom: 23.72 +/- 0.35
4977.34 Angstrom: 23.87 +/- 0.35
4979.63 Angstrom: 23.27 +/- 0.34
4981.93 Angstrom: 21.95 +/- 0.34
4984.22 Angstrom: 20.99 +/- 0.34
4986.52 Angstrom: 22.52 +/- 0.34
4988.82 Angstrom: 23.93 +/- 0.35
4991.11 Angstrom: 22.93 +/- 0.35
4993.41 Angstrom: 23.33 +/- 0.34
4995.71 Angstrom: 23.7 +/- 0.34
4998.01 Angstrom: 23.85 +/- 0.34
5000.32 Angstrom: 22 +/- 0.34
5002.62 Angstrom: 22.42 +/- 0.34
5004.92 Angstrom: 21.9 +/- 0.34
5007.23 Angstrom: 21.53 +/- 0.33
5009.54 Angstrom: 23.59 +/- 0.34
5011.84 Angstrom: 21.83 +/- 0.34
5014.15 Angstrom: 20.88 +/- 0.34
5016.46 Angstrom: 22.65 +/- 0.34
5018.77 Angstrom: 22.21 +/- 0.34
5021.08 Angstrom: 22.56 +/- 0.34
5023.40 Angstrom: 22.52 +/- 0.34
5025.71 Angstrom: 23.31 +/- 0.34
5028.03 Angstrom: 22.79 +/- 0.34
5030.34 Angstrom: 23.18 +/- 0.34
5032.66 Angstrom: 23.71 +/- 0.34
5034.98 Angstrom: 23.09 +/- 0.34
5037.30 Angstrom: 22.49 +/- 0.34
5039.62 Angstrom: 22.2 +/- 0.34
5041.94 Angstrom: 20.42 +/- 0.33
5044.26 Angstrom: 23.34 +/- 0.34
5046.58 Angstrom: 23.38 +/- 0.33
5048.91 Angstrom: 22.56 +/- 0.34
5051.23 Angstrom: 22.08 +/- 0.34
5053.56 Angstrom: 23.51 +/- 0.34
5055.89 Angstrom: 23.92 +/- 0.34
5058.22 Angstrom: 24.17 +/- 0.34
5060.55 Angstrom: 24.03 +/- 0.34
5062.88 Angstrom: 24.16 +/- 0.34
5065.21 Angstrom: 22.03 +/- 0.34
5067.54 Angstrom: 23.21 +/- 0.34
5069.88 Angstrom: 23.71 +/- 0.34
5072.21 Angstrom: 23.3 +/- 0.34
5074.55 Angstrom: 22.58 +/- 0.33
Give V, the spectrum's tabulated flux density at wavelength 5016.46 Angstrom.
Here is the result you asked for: 22.65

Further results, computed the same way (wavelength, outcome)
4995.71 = 23.7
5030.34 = 23.18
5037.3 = 22.49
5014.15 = 20.88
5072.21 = 23.3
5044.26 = 23.34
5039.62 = 22.2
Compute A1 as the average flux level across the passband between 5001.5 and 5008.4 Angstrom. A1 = 21.9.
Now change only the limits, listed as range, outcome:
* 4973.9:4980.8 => 23.6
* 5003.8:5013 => 22.2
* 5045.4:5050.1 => 23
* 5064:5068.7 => 22.7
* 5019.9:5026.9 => 22.8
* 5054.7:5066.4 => 23.7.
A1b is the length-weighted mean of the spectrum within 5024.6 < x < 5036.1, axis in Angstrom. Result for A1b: 23.2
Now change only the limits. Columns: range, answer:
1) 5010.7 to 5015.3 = 21.3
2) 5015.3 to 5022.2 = 22.5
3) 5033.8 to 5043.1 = 22.1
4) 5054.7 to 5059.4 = 24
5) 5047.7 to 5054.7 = 22.7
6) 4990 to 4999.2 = 23.4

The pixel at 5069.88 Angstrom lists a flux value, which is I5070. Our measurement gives 23.71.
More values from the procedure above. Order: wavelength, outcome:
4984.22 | 20.99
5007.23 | 21.53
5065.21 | 22.03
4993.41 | 23.33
